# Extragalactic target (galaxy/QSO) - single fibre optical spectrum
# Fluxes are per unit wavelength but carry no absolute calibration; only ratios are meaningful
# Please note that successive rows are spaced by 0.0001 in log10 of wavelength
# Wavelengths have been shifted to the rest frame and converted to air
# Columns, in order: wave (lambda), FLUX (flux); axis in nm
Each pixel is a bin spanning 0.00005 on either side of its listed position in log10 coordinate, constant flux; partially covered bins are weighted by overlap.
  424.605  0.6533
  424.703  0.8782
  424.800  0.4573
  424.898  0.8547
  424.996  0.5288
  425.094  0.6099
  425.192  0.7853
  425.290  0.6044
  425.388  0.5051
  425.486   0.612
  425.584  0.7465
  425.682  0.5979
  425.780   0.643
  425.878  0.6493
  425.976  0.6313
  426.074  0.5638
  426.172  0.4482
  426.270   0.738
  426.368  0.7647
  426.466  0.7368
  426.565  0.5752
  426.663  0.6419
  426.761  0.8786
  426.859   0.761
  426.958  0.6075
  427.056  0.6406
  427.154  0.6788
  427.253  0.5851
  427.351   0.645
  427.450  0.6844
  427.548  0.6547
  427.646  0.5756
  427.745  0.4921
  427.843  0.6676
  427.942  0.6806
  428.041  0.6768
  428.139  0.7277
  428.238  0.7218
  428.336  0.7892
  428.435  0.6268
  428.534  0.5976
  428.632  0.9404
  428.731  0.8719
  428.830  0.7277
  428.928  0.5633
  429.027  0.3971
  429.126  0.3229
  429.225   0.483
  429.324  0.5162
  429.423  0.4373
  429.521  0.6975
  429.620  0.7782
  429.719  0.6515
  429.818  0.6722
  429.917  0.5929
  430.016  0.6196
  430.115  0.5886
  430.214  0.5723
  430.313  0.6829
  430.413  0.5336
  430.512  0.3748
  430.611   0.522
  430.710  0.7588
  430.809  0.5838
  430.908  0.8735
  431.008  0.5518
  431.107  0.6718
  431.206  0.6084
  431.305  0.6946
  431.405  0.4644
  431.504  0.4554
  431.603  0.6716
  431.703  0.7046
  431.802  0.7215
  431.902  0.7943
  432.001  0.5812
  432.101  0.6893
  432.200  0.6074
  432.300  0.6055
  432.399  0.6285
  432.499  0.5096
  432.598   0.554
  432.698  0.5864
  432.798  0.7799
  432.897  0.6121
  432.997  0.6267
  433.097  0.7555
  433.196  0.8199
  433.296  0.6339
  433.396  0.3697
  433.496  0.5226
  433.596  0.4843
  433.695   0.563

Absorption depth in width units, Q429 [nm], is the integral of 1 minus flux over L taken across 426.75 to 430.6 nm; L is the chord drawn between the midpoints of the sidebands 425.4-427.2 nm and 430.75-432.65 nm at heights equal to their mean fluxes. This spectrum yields 0.100 nm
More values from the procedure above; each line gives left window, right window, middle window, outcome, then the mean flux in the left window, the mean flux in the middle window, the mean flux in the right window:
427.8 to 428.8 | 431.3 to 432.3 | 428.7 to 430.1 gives 0.216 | 0.73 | 0.591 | 0.634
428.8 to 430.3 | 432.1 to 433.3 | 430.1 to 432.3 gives -0.038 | 0.576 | 0.623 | 0.646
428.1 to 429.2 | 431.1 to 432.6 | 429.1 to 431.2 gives 0.142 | 0.658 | 0.598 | 0.624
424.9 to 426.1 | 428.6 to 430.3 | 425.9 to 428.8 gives -0.248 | 0.633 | 0.676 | 0.612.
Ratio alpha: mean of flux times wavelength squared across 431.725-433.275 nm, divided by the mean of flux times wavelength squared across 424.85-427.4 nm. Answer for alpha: 1.04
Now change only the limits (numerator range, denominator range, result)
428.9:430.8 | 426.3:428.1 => 0.86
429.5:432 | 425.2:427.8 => 1.00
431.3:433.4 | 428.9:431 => 1.10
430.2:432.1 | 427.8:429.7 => 0.98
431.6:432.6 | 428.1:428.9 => 0.88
